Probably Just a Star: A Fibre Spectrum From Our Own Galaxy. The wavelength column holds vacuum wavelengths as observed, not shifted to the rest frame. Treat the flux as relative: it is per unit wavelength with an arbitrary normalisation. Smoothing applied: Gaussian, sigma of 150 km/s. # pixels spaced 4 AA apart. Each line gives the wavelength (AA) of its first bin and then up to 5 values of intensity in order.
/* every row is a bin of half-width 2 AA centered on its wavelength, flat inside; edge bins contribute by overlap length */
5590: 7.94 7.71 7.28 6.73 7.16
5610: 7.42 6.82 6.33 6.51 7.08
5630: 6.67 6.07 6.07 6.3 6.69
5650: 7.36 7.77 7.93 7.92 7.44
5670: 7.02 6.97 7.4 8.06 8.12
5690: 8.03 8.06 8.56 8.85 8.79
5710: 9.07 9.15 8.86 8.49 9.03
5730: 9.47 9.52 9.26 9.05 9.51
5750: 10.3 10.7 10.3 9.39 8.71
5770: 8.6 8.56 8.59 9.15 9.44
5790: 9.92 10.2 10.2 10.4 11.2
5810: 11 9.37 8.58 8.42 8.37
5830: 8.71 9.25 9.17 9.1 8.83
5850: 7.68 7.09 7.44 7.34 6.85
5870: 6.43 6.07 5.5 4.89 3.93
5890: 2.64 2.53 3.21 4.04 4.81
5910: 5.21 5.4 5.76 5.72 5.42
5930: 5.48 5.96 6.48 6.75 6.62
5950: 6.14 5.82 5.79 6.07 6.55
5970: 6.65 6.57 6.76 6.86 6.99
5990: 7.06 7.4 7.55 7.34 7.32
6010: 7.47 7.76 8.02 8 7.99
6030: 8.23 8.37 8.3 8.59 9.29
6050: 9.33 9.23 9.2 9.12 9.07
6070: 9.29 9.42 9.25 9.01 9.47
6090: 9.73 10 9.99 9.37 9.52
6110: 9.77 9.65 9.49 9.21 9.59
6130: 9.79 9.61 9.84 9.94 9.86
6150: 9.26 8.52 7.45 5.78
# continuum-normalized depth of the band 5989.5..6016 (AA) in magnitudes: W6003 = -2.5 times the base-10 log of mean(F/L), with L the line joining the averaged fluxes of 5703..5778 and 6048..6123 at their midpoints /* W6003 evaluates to 0.25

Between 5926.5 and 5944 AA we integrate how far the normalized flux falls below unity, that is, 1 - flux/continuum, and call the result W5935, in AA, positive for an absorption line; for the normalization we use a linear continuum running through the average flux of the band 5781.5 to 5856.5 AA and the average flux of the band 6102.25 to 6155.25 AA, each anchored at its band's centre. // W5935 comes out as 6.1 AA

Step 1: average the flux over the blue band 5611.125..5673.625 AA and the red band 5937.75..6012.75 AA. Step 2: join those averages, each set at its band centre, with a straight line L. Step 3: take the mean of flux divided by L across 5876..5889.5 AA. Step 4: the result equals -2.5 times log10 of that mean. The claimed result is 0.44 mag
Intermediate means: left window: 6.94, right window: 6.76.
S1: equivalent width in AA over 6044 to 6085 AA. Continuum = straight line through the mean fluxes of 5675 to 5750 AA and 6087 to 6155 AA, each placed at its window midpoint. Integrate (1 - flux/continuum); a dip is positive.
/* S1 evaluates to 1.15 AA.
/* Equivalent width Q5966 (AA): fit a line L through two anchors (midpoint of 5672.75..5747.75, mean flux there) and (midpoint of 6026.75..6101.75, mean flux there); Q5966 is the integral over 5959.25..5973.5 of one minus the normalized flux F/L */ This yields 4.1 AA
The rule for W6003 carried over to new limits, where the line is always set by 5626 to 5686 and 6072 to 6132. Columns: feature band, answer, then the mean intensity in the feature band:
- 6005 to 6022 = 0.18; 7.7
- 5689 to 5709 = -0.15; 8.51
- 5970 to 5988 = 0.29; 6.78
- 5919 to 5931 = 0.47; 5.56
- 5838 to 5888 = 0.20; 6.86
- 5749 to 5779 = -0.21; 9.39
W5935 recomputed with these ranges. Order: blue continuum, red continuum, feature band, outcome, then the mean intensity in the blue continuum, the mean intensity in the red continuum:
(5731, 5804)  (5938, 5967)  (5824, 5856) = -1.0 AA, 9.54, 6.25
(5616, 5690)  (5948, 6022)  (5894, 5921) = 9.1 AA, 7.12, 6.93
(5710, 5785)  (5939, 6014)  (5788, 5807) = -3.6 AA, 9.26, 6.78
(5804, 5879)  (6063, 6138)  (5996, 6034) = 5.6 AA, 8.27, 9.52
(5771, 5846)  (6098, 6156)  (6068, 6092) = 0.4 AA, 9.4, 9.55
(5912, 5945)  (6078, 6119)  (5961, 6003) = 1.0 AA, 5.89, 9.59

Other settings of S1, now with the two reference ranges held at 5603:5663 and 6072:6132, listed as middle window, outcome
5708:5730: -4.7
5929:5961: 9.3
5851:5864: 1.4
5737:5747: -2.3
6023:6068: 2.2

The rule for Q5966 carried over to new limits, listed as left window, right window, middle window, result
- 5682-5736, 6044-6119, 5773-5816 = -4.58 AA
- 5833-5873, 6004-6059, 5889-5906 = 9.89 AA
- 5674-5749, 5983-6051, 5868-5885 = 5.46 AA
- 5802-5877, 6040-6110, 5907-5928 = 7.82 AA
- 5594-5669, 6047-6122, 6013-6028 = 1.87 AA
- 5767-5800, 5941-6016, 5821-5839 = -0.14 AA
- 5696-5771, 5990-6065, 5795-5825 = -2.85 AA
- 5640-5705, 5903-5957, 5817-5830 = -3.81 AA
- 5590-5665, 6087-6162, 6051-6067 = -0.18 AA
